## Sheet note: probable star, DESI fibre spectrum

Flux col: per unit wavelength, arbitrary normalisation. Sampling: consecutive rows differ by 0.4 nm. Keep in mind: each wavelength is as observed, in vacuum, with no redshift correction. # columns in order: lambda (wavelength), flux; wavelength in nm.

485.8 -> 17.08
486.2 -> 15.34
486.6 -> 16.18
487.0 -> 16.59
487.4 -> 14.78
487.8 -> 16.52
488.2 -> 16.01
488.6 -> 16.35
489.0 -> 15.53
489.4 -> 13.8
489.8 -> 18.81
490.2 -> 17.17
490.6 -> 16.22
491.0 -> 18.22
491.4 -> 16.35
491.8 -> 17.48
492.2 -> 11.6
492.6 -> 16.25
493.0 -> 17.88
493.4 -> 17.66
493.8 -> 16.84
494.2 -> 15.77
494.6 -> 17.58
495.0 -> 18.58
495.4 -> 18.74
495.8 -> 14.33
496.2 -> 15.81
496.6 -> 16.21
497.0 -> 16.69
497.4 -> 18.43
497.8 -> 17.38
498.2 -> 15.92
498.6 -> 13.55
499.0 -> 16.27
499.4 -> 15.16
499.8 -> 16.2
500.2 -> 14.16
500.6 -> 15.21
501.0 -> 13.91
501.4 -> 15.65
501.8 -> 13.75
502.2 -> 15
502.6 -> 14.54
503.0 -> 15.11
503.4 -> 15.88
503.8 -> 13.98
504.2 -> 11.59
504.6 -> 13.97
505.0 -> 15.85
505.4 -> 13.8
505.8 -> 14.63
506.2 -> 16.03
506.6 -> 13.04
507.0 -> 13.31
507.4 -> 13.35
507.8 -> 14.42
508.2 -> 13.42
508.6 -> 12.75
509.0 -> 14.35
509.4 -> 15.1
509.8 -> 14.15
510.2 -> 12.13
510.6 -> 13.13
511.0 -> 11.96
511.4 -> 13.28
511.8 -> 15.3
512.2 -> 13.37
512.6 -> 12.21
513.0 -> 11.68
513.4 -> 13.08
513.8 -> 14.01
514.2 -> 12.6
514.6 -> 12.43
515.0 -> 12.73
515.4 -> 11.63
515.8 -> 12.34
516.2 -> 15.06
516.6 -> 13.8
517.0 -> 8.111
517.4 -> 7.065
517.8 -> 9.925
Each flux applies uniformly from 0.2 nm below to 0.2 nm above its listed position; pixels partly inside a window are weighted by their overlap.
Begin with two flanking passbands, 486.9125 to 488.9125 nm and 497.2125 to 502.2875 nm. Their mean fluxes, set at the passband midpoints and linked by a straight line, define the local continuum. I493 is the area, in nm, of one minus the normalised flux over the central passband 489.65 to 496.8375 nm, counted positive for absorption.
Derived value -0.455 nm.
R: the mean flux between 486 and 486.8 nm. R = 15.8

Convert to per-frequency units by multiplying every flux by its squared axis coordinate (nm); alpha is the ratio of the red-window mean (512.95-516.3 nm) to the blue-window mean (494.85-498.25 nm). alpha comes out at 0.81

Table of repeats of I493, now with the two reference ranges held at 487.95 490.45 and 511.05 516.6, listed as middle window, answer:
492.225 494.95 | -0.180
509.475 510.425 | 0.012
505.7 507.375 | -0.015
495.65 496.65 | -0.002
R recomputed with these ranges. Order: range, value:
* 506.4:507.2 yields 13.2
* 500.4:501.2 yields 14.6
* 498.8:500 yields 15.9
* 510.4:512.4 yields 13.4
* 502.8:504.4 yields 14.1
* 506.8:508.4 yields 13.6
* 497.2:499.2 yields 16.3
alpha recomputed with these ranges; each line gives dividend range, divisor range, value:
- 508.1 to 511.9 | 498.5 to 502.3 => 0.94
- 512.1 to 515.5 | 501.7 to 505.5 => 0.92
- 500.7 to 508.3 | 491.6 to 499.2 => 0.90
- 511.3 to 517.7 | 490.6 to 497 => 0.81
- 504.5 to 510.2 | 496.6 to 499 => 0.89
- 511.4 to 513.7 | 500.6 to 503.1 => 0.94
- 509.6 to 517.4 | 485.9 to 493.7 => 0.85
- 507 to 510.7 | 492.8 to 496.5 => 0.85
